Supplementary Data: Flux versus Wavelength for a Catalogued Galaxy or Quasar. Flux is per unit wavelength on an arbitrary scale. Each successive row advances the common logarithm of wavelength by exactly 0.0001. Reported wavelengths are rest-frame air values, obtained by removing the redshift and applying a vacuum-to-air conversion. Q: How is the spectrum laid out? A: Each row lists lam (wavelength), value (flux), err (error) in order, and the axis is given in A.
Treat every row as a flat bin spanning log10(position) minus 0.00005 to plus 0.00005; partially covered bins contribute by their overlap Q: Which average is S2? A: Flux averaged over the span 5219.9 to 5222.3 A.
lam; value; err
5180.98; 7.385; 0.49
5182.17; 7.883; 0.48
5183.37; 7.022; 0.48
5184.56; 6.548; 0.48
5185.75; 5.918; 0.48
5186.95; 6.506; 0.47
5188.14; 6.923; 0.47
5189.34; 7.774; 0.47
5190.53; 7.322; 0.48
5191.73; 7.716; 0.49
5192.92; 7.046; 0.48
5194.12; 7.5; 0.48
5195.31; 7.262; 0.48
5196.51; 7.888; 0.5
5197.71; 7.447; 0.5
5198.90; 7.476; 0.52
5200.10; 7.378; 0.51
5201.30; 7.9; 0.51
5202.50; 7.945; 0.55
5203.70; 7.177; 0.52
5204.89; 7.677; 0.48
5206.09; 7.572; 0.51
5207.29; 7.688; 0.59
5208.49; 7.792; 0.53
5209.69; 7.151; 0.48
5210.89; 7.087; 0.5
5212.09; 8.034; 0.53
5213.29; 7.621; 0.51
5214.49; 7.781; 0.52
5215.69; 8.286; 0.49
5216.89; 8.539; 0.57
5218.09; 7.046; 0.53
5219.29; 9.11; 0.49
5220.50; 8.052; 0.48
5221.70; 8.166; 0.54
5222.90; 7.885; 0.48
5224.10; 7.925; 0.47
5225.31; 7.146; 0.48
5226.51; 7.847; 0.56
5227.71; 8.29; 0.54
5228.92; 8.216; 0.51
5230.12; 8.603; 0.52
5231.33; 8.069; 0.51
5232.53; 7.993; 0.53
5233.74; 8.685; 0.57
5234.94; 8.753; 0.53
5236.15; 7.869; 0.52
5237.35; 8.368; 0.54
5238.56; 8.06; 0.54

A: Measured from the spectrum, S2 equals 8.12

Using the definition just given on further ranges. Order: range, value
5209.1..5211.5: 7.12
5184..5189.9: 6.73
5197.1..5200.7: 7.43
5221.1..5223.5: 8.04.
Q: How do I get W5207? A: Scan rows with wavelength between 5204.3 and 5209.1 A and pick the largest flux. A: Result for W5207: 7.792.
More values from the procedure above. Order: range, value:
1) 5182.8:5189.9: 7.774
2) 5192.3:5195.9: 7.5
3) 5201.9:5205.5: 7.945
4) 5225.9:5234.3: 8.685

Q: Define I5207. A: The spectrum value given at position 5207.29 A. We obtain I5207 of 7.688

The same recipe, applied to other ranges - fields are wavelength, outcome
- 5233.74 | 8.685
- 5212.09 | 8.034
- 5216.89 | 8.539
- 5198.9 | 7.476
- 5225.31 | 7.146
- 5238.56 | 8.06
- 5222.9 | 7.885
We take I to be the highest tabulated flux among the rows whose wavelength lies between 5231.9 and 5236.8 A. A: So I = 8.753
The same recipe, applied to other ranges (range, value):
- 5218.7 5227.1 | 9.11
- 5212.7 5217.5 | 8.539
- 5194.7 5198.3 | 7.888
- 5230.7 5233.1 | 8.069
